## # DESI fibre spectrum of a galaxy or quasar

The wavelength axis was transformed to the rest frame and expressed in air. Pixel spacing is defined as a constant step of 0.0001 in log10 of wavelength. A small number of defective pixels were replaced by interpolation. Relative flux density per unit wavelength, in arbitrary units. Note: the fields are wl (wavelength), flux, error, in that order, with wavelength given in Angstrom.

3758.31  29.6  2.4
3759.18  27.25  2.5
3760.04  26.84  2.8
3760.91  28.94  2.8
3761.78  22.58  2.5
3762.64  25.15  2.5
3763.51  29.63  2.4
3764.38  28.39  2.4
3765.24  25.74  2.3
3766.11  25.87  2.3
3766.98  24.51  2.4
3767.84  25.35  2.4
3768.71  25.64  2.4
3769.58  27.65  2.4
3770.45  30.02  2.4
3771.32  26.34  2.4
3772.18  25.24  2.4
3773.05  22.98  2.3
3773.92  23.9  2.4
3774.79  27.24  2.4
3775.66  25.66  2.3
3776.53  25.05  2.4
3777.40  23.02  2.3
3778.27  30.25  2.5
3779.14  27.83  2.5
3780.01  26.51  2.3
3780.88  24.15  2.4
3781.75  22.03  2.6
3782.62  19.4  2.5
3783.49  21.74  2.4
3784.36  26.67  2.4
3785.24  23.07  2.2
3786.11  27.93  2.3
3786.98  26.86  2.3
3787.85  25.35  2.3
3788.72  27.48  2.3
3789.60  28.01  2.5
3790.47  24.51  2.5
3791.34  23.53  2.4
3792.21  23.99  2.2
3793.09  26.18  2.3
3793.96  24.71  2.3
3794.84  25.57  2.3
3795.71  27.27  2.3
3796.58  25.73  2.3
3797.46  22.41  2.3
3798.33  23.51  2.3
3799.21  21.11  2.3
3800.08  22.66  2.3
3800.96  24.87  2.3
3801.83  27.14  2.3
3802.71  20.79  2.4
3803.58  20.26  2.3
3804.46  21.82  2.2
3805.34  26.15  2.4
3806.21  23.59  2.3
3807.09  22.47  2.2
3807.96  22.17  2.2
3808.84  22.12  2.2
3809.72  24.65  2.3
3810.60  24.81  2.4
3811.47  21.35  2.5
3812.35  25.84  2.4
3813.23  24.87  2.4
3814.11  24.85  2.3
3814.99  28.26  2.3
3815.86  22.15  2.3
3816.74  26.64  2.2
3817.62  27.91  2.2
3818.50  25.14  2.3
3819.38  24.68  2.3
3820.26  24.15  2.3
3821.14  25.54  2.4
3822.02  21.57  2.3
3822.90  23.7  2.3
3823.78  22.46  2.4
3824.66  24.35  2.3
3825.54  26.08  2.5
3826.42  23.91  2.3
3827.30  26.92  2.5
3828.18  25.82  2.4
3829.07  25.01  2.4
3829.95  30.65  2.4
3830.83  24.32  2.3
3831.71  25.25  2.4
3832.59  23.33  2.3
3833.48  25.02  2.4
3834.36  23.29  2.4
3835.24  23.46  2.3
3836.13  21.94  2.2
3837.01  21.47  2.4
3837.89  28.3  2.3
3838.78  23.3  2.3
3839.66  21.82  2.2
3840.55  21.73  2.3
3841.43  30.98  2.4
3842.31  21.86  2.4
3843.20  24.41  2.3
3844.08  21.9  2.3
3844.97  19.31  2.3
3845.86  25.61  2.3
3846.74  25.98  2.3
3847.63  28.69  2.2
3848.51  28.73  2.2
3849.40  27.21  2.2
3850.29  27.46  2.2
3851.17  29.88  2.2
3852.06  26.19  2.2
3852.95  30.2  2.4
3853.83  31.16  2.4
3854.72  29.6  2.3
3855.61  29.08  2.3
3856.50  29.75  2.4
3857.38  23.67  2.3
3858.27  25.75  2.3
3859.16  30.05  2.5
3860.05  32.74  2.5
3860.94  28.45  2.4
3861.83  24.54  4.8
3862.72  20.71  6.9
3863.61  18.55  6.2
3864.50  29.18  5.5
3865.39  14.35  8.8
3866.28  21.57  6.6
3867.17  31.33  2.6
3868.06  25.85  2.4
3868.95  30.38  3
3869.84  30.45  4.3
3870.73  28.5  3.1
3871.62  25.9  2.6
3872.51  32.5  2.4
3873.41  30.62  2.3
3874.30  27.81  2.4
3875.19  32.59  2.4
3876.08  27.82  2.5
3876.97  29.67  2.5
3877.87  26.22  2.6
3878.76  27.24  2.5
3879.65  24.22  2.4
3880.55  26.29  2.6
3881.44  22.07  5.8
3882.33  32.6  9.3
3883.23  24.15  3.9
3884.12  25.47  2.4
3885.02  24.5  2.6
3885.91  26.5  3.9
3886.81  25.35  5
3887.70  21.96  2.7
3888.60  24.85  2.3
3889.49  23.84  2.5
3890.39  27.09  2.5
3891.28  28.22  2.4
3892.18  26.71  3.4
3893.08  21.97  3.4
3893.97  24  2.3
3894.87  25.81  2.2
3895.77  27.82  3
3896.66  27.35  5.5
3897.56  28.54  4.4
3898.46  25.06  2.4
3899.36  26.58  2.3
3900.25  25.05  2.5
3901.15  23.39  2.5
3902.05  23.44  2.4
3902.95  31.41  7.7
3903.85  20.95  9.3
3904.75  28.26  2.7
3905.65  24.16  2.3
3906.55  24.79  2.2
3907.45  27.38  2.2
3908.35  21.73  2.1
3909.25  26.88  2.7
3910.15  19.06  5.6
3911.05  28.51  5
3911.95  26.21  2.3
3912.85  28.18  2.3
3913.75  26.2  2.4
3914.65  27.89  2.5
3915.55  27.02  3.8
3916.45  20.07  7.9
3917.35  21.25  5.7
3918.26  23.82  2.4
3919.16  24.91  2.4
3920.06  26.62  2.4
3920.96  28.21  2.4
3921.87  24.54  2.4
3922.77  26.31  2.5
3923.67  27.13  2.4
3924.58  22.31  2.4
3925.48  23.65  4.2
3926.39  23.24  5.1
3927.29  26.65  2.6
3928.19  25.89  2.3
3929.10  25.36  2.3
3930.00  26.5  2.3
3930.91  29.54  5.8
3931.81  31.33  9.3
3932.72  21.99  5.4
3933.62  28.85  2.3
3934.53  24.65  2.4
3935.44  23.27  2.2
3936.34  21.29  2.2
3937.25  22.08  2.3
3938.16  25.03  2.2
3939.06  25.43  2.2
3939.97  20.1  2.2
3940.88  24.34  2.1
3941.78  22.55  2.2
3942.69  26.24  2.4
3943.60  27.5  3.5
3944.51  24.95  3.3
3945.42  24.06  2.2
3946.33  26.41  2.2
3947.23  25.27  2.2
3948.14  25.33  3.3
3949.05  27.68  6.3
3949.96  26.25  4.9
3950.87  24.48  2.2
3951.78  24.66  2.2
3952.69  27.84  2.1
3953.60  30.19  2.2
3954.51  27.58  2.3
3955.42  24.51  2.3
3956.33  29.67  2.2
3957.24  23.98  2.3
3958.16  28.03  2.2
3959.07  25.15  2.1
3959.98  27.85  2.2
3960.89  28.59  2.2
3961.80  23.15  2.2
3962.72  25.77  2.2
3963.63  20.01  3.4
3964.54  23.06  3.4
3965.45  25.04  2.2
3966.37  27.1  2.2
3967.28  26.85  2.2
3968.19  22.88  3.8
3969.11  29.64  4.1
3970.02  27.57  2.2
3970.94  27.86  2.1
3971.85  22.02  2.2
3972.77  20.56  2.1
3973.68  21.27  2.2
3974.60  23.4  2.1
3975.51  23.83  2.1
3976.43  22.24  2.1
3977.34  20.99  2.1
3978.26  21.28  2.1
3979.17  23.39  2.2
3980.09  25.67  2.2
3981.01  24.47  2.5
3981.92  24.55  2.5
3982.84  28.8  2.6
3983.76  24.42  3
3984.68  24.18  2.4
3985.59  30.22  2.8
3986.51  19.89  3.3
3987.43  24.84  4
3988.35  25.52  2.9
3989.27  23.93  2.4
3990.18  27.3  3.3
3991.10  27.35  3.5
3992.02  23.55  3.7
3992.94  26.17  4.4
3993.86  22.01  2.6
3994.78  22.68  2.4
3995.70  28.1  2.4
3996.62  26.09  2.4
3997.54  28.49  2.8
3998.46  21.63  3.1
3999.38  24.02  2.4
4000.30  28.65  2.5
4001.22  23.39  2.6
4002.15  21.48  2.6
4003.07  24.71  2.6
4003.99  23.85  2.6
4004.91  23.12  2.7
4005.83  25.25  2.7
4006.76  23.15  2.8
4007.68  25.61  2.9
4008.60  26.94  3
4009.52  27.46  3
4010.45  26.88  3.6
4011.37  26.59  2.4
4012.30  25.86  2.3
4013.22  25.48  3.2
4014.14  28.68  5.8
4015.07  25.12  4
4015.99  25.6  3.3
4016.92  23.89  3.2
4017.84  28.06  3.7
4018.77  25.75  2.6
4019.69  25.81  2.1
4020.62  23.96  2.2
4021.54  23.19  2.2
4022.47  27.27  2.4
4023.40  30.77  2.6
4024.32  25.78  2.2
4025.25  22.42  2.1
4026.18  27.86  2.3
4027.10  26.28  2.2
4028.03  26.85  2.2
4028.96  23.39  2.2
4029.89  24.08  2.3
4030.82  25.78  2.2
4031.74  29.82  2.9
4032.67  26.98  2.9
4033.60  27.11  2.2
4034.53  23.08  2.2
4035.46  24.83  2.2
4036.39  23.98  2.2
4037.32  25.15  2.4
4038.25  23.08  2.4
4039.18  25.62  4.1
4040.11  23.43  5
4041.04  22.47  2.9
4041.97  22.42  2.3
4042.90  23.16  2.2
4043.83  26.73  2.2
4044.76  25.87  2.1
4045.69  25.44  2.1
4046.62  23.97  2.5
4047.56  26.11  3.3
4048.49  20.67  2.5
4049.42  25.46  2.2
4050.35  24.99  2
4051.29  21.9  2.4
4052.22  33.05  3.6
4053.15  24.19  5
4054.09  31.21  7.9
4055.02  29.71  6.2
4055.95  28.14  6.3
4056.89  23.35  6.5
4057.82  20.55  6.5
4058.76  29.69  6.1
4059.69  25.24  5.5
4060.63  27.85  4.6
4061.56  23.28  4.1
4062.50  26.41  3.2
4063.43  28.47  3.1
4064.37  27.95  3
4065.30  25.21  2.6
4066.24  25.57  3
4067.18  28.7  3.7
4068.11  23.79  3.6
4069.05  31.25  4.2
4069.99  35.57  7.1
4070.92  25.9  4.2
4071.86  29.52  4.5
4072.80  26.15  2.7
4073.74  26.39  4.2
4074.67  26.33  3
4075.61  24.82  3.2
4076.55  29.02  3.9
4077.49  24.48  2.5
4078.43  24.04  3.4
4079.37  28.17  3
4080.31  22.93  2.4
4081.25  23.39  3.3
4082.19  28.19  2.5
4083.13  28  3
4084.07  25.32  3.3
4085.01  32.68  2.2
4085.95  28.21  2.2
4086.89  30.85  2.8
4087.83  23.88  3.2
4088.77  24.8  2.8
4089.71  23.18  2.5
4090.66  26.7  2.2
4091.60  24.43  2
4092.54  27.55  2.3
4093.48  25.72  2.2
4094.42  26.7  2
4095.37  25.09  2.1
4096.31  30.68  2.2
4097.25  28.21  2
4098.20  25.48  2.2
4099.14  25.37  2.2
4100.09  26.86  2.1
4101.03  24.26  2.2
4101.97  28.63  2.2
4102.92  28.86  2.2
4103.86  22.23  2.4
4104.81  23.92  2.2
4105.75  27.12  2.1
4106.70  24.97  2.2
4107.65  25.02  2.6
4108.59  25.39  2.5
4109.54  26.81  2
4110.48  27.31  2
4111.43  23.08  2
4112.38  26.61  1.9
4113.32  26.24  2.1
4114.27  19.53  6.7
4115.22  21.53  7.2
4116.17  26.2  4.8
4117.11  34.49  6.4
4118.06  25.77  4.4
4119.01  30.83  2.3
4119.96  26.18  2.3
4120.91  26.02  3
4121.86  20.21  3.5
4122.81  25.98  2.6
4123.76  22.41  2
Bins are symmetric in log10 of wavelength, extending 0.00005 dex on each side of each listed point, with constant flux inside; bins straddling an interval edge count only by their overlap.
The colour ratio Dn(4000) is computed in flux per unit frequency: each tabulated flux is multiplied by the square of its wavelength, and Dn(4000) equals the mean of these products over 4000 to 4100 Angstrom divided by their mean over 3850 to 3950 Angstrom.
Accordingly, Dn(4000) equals 1.08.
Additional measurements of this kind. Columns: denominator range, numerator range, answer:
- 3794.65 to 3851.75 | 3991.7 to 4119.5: 1.19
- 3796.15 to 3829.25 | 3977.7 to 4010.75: 1.13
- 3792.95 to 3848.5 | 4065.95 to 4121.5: 1.25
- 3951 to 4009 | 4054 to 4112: 1.12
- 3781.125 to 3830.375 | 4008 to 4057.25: 1.18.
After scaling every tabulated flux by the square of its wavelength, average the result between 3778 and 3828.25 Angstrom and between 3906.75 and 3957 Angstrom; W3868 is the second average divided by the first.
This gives 1.11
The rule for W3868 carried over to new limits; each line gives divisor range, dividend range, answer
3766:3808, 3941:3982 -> 1.11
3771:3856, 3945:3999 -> 1.09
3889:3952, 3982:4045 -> 1.05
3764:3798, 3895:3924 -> 1.07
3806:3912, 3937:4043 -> 1.05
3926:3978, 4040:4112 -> 1.11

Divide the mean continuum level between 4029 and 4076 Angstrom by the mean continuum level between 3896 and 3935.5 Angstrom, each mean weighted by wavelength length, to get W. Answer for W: 1.02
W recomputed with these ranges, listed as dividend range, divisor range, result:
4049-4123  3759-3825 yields 1.06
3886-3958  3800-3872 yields 1.01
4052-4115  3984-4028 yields 1.04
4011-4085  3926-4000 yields 1.03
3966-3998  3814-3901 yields 0.96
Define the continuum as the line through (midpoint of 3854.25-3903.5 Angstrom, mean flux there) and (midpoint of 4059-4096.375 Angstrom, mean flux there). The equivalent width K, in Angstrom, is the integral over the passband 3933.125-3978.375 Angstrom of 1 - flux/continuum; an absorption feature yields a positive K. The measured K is 2.8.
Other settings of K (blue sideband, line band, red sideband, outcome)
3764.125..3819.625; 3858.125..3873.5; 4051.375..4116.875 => -0.84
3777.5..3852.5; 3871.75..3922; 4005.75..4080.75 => -1.64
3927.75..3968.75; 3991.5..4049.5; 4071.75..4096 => 1.77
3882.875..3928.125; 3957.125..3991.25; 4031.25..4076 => 1.15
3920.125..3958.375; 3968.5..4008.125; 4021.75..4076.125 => 1.86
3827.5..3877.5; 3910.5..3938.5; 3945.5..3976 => 0.43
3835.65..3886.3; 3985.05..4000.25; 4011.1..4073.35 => 0.54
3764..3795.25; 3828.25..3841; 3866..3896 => 0.96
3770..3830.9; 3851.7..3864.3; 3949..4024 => -1.15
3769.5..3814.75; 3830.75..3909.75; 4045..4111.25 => -2.76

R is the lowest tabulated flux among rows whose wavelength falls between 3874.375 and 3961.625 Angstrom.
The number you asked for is 19.06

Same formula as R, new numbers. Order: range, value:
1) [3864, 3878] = 14.35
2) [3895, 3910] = 20.95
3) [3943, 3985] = 20.01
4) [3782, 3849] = 19.31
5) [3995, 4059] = 20.55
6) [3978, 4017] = 19.89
